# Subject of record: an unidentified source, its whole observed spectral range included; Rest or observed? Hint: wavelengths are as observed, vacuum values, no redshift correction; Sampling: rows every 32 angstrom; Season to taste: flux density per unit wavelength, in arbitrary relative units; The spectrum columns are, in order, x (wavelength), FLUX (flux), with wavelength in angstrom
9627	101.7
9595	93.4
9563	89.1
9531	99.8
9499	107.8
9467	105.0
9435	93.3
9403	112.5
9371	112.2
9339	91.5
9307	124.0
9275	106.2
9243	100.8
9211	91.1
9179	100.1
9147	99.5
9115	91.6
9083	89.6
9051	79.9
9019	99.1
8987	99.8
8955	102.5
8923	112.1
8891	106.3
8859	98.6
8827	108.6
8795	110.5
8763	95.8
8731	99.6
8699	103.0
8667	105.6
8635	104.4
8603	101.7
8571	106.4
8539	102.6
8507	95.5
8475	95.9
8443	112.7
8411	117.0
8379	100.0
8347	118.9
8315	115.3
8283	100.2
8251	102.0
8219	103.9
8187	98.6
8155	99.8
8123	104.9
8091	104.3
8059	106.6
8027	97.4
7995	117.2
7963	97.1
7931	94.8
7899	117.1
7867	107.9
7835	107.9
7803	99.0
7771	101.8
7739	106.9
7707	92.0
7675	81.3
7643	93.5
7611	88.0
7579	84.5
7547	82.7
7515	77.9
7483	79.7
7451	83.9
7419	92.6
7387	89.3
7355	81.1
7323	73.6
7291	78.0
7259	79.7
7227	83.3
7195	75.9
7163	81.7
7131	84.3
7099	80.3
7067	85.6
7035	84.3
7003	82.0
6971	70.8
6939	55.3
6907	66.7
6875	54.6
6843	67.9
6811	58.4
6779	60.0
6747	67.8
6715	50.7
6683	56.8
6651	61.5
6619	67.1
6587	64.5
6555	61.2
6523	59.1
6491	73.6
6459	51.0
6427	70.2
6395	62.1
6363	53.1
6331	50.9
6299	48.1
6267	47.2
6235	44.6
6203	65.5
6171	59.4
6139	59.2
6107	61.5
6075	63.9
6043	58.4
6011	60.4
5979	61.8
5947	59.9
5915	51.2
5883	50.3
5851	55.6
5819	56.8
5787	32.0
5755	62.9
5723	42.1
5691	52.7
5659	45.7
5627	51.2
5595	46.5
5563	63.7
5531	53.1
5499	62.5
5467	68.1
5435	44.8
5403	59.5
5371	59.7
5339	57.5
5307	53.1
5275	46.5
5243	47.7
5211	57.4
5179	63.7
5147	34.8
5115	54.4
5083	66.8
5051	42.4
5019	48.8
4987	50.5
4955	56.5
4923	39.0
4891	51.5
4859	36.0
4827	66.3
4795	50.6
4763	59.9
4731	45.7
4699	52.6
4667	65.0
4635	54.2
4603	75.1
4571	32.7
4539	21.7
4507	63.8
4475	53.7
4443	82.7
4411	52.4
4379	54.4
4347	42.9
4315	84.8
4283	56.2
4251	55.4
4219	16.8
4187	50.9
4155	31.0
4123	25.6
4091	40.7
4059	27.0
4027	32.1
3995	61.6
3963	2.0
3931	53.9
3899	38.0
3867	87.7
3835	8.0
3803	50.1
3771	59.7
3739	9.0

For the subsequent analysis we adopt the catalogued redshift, 0.75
